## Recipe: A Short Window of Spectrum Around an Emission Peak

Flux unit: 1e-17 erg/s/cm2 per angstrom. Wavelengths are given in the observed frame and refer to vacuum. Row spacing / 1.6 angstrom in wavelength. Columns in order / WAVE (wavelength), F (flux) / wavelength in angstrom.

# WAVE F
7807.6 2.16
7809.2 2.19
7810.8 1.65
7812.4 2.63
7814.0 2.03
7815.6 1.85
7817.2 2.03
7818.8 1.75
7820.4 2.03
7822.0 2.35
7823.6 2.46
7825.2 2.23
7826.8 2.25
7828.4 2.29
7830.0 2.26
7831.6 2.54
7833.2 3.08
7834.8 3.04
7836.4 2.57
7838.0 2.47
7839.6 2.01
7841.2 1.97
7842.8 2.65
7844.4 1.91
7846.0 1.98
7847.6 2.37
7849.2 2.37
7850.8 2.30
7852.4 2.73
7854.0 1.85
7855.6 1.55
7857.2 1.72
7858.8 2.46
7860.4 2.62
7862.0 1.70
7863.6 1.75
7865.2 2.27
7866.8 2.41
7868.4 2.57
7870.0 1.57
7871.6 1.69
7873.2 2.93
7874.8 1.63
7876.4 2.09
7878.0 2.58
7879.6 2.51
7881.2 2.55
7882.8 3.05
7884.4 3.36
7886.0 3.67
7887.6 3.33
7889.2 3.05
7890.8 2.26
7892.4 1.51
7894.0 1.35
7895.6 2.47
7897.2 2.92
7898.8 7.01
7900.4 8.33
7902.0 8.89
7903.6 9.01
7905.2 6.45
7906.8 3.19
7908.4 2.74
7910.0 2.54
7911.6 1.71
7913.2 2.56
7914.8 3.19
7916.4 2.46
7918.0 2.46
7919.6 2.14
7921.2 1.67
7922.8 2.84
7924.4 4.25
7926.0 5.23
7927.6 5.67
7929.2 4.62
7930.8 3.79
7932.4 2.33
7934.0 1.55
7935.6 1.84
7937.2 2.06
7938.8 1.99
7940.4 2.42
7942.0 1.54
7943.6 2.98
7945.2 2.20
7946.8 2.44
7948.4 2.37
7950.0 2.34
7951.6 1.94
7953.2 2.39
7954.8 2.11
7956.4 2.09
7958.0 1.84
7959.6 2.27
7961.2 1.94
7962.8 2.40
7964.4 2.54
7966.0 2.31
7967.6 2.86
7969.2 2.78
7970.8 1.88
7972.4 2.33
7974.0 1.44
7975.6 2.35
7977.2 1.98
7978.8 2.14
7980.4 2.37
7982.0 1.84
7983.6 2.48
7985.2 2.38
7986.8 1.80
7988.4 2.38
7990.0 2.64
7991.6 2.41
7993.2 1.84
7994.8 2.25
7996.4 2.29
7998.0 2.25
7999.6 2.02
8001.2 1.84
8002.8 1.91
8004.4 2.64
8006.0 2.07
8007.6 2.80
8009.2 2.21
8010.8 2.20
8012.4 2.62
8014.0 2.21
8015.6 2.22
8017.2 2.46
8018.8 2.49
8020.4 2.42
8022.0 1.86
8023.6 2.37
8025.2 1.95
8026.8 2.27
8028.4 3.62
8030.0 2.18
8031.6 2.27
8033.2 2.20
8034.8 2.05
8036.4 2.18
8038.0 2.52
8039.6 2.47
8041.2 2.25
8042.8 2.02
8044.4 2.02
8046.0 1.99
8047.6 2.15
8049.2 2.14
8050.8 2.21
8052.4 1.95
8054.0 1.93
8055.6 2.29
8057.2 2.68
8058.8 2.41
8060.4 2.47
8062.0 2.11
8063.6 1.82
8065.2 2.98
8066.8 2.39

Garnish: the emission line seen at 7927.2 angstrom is [N II] 6583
